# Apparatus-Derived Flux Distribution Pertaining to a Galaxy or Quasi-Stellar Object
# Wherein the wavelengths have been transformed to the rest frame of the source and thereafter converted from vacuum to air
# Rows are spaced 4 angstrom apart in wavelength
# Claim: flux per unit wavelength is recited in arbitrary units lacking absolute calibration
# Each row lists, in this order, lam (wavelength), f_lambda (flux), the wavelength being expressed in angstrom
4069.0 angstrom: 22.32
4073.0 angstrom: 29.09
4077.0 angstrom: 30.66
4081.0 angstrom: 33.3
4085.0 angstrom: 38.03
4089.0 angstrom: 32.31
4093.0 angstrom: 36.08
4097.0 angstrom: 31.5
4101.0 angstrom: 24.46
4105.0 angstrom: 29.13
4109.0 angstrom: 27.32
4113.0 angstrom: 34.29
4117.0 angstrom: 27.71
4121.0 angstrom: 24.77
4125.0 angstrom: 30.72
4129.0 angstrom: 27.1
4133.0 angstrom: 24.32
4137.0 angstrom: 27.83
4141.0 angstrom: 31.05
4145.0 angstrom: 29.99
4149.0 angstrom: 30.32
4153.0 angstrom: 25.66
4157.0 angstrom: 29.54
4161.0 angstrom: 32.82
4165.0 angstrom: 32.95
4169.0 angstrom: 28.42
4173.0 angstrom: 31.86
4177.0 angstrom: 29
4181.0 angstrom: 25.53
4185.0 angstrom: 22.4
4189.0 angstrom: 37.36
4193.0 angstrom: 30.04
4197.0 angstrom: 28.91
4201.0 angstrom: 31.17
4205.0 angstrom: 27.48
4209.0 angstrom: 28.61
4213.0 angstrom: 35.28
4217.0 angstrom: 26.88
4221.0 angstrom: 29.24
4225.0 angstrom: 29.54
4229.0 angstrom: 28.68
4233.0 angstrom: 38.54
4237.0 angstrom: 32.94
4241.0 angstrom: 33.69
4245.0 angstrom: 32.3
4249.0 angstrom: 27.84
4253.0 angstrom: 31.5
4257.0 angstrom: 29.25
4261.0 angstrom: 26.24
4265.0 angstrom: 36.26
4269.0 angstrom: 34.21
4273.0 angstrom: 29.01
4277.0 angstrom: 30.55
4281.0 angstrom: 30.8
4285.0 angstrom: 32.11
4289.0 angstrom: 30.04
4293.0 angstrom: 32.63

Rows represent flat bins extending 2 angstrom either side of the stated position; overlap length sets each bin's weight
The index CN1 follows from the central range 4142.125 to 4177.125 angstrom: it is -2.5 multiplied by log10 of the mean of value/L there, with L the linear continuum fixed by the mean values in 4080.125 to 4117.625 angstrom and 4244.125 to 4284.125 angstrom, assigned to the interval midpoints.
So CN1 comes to 0.039 mag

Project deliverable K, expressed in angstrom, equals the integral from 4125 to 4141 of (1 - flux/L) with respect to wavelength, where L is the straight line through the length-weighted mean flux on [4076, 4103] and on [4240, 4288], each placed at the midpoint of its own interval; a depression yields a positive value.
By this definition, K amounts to 2.3 angstrom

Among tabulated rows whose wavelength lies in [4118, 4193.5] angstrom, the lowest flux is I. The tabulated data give 22.4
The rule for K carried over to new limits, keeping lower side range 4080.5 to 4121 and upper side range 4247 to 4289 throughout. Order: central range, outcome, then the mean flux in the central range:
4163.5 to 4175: 0.0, 31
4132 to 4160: 2.0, 28.7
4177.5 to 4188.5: 1.6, 26.5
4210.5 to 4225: 0.3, 30.3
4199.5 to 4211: 0.7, 29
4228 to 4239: -1.1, 33.8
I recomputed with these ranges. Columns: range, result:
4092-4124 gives 24.46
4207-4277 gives 26.24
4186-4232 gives 26.88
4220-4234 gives 28.68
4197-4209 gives 27.48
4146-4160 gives 25.66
